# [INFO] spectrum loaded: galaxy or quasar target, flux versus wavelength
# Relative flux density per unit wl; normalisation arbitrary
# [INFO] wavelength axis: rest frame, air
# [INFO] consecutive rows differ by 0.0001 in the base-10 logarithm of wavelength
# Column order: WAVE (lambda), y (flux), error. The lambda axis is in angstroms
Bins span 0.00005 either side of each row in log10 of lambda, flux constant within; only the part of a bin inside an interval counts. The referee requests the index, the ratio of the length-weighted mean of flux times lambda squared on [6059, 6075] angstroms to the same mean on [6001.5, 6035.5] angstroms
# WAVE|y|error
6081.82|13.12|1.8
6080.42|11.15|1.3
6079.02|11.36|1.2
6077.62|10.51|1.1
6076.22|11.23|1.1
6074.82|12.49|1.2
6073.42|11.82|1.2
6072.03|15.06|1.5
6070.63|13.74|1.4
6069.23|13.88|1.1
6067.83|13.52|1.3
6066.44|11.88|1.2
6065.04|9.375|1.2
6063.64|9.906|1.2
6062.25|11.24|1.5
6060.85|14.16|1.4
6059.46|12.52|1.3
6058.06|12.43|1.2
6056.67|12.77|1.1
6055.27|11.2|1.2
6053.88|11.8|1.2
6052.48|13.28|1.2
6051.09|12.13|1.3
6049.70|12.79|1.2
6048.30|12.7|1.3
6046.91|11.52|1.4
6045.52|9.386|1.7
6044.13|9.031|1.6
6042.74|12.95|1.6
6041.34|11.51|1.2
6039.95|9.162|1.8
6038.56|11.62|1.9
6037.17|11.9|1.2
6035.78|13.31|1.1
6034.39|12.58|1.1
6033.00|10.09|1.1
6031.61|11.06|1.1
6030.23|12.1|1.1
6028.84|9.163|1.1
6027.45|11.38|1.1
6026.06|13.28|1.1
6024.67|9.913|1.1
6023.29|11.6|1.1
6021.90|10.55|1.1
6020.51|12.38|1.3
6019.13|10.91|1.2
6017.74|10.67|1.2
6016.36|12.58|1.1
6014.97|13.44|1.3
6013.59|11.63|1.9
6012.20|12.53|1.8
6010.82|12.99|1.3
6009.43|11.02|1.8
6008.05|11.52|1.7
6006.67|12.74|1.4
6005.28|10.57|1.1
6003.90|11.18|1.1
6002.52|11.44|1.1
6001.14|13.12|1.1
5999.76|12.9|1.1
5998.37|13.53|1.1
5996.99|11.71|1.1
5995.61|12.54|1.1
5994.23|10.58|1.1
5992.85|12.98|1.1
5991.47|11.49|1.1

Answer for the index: 1.09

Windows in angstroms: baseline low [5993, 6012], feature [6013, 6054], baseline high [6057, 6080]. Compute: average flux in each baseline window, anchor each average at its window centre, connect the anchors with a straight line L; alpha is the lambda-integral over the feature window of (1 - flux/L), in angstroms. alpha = 1.9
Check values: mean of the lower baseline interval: 12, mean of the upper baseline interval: 12.2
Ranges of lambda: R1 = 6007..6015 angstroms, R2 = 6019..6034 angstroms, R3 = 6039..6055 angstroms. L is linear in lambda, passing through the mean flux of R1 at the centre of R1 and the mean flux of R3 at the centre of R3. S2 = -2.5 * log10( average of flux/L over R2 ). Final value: 0.06 mag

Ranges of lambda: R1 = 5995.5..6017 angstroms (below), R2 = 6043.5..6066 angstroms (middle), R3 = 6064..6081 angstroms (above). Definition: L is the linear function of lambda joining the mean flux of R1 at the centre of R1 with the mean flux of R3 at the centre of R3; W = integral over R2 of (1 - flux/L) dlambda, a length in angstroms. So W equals 0.9 angstroms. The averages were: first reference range 12.2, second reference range 12.1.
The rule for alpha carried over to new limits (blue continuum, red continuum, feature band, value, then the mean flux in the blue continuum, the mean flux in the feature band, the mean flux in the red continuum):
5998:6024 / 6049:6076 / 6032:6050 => 1.2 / 11.9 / 11.4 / 12.4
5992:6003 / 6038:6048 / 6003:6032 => 0.2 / 12.4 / 11.6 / 10.8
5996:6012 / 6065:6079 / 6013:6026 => 0.6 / 12.1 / 11.6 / 12.4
